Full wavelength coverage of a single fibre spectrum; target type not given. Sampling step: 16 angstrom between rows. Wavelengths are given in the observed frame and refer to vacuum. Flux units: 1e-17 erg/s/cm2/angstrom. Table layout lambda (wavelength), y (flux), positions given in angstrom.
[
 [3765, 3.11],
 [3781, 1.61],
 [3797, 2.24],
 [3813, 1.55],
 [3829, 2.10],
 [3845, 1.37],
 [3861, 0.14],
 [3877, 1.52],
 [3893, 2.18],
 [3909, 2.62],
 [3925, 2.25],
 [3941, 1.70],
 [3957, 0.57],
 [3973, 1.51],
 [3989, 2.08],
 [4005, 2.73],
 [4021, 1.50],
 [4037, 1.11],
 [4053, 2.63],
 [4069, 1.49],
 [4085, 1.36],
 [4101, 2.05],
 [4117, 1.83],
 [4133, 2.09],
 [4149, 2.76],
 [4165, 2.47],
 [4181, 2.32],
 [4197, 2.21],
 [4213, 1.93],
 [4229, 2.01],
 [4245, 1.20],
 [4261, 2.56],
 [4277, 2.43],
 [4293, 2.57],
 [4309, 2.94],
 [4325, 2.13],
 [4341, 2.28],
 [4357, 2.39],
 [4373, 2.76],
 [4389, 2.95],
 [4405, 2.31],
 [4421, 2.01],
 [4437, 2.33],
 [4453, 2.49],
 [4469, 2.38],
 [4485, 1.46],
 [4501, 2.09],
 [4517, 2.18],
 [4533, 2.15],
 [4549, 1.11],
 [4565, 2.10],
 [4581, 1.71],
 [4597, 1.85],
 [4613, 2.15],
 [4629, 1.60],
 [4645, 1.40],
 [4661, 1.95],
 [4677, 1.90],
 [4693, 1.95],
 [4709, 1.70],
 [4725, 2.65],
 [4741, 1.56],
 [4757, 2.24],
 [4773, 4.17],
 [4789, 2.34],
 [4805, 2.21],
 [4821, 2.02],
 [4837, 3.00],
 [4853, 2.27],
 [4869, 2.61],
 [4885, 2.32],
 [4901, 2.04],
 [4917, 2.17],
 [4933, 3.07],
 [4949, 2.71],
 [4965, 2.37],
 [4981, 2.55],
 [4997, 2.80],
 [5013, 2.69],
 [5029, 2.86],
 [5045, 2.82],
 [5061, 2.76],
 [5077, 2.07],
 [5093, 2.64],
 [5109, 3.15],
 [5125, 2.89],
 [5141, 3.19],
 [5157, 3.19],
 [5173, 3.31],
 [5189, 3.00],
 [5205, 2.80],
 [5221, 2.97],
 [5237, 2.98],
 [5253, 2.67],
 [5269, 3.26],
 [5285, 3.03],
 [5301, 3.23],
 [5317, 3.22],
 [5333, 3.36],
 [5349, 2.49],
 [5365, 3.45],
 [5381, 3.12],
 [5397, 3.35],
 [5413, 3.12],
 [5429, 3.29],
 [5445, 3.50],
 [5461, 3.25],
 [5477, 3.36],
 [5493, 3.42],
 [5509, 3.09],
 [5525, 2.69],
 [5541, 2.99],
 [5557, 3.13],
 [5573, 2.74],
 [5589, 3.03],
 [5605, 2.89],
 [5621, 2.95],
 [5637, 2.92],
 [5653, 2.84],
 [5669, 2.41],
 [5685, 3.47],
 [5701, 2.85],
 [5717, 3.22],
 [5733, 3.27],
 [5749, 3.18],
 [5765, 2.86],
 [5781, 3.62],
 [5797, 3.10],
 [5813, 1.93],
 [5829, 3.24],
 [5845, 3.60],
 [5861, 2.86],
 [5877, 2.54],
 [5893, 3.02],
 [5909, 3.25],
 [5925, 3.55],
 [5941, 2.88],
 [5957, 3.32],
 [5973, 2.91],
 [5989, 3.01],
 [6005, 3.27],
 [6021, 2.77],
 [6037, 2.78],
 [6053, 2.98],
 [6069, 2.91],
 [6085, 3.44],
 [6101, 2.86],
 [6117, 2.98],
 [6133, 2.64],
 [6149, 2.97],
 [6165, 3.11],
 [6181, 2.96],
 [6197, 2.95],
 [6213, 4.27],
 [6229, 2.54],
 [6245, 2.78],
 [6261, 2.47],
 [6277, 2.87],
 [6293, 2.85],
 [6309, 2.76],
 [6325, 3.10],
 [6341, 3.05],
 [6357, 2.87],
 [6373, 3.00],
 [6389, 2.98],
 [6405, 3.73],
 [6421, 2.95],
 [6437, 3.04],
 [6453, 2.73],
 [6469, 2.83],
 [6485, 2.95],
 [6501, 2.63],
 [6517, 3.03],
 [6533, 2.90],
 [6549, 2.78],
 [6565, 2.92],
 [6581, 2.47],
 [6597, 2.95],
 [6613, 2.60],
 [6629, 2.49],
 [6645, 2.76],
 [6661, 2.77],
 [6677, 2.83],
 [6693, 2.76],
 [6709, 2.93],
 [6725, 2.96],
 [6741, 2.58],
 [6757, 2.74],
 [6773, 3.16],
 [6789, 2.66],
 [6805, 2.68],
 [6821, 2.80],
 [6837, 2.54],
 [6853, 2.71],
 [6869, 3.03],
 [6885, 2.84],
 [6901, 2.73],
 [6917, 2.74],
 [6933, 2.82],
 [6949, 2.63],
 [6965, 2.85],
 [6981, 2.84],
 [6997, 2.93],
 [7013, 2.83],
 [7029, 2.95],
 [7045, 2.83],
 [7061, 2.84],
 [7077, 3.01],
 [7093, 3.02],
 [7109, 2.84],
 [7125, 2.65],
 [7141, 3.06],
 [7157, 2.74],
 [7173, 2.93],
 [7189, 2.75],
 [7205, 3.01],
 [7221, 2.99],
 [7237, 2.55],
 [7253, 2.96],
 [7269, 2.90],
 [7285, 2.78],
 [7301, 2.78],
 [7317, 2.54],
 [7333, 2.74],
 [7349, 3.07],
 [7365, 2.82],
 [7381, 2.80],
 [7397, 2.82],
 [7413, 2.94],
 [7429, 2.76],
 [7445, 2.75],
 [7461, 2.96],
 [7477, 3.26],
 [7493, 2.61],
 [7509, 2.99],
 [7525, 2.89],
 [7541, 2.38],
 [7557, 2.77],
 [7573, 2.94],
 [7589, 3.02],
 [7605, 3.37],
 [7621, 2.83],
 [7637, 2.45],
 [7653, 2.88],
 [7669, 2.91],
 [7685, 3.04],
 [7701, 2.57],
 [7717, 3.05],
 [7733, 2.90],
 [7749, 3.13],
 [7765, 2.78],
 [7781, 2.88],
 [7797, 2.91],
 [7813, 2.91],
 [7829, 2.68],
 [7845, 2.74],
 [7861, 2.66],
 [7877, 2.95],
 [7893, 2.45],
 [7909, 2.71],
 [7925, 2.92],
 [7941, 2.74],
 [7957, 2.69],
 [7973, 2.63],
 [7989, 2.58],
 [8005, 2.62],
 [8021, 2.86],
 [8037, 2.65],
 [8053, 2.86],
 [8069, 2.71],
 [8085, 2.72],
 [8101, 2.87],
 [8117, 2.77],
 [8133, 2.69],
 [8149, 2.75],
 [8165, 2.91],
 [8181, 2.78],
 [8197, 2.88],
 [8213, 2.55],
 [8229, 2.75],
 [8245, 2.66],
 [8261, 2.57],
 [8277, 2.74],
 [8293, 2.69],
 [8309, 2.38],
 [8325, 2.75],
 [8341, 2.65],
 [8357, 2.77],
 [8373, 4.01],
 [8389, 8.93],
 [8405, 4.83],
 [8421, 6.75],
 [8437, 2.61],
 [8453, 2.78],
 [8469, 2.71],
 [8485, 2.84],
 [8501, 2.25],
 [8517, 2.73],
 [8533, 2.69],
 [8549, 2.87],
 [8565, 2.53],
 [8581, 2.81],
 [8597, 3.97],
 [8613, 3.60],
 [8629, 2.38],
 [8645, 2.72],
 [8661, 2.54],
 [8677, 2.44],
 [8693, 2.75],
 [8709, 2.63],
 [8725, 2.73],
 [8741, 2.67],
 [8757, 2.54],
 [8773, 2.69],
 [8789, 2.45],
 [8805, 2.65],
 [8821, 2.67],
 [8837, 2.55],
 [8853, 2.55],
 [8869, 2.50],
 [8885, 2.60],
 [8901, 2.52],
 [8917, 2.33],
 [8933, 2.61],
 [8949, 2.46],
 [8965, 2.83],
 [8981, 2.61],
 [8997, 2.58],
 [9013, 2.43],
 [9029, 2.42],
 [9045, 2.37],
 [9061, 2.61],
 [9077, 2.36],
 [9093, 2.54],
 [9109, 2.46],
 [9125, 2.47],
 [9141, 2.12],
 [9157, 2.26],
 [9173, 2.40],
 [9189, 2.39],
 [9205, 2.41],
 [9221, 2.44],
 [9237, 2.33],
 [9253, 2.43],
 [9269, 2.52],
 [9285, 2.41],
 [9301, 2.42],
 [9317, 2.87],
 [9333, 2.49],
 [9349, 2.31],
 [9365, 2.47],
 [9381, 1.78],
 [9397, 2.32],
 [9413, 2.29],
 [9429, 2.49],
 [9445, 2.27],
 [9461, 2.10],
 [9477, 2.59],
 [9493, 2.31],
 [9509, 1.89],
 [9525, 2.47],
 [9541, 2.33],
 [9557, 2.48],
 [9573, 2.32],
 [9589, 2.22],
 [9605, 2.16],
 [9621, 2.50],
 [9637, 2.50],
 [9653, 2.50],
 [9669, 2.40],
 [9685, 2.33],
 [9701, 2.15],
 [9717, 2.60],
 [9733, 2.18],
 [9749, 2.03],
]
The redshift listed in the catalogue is 0.279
